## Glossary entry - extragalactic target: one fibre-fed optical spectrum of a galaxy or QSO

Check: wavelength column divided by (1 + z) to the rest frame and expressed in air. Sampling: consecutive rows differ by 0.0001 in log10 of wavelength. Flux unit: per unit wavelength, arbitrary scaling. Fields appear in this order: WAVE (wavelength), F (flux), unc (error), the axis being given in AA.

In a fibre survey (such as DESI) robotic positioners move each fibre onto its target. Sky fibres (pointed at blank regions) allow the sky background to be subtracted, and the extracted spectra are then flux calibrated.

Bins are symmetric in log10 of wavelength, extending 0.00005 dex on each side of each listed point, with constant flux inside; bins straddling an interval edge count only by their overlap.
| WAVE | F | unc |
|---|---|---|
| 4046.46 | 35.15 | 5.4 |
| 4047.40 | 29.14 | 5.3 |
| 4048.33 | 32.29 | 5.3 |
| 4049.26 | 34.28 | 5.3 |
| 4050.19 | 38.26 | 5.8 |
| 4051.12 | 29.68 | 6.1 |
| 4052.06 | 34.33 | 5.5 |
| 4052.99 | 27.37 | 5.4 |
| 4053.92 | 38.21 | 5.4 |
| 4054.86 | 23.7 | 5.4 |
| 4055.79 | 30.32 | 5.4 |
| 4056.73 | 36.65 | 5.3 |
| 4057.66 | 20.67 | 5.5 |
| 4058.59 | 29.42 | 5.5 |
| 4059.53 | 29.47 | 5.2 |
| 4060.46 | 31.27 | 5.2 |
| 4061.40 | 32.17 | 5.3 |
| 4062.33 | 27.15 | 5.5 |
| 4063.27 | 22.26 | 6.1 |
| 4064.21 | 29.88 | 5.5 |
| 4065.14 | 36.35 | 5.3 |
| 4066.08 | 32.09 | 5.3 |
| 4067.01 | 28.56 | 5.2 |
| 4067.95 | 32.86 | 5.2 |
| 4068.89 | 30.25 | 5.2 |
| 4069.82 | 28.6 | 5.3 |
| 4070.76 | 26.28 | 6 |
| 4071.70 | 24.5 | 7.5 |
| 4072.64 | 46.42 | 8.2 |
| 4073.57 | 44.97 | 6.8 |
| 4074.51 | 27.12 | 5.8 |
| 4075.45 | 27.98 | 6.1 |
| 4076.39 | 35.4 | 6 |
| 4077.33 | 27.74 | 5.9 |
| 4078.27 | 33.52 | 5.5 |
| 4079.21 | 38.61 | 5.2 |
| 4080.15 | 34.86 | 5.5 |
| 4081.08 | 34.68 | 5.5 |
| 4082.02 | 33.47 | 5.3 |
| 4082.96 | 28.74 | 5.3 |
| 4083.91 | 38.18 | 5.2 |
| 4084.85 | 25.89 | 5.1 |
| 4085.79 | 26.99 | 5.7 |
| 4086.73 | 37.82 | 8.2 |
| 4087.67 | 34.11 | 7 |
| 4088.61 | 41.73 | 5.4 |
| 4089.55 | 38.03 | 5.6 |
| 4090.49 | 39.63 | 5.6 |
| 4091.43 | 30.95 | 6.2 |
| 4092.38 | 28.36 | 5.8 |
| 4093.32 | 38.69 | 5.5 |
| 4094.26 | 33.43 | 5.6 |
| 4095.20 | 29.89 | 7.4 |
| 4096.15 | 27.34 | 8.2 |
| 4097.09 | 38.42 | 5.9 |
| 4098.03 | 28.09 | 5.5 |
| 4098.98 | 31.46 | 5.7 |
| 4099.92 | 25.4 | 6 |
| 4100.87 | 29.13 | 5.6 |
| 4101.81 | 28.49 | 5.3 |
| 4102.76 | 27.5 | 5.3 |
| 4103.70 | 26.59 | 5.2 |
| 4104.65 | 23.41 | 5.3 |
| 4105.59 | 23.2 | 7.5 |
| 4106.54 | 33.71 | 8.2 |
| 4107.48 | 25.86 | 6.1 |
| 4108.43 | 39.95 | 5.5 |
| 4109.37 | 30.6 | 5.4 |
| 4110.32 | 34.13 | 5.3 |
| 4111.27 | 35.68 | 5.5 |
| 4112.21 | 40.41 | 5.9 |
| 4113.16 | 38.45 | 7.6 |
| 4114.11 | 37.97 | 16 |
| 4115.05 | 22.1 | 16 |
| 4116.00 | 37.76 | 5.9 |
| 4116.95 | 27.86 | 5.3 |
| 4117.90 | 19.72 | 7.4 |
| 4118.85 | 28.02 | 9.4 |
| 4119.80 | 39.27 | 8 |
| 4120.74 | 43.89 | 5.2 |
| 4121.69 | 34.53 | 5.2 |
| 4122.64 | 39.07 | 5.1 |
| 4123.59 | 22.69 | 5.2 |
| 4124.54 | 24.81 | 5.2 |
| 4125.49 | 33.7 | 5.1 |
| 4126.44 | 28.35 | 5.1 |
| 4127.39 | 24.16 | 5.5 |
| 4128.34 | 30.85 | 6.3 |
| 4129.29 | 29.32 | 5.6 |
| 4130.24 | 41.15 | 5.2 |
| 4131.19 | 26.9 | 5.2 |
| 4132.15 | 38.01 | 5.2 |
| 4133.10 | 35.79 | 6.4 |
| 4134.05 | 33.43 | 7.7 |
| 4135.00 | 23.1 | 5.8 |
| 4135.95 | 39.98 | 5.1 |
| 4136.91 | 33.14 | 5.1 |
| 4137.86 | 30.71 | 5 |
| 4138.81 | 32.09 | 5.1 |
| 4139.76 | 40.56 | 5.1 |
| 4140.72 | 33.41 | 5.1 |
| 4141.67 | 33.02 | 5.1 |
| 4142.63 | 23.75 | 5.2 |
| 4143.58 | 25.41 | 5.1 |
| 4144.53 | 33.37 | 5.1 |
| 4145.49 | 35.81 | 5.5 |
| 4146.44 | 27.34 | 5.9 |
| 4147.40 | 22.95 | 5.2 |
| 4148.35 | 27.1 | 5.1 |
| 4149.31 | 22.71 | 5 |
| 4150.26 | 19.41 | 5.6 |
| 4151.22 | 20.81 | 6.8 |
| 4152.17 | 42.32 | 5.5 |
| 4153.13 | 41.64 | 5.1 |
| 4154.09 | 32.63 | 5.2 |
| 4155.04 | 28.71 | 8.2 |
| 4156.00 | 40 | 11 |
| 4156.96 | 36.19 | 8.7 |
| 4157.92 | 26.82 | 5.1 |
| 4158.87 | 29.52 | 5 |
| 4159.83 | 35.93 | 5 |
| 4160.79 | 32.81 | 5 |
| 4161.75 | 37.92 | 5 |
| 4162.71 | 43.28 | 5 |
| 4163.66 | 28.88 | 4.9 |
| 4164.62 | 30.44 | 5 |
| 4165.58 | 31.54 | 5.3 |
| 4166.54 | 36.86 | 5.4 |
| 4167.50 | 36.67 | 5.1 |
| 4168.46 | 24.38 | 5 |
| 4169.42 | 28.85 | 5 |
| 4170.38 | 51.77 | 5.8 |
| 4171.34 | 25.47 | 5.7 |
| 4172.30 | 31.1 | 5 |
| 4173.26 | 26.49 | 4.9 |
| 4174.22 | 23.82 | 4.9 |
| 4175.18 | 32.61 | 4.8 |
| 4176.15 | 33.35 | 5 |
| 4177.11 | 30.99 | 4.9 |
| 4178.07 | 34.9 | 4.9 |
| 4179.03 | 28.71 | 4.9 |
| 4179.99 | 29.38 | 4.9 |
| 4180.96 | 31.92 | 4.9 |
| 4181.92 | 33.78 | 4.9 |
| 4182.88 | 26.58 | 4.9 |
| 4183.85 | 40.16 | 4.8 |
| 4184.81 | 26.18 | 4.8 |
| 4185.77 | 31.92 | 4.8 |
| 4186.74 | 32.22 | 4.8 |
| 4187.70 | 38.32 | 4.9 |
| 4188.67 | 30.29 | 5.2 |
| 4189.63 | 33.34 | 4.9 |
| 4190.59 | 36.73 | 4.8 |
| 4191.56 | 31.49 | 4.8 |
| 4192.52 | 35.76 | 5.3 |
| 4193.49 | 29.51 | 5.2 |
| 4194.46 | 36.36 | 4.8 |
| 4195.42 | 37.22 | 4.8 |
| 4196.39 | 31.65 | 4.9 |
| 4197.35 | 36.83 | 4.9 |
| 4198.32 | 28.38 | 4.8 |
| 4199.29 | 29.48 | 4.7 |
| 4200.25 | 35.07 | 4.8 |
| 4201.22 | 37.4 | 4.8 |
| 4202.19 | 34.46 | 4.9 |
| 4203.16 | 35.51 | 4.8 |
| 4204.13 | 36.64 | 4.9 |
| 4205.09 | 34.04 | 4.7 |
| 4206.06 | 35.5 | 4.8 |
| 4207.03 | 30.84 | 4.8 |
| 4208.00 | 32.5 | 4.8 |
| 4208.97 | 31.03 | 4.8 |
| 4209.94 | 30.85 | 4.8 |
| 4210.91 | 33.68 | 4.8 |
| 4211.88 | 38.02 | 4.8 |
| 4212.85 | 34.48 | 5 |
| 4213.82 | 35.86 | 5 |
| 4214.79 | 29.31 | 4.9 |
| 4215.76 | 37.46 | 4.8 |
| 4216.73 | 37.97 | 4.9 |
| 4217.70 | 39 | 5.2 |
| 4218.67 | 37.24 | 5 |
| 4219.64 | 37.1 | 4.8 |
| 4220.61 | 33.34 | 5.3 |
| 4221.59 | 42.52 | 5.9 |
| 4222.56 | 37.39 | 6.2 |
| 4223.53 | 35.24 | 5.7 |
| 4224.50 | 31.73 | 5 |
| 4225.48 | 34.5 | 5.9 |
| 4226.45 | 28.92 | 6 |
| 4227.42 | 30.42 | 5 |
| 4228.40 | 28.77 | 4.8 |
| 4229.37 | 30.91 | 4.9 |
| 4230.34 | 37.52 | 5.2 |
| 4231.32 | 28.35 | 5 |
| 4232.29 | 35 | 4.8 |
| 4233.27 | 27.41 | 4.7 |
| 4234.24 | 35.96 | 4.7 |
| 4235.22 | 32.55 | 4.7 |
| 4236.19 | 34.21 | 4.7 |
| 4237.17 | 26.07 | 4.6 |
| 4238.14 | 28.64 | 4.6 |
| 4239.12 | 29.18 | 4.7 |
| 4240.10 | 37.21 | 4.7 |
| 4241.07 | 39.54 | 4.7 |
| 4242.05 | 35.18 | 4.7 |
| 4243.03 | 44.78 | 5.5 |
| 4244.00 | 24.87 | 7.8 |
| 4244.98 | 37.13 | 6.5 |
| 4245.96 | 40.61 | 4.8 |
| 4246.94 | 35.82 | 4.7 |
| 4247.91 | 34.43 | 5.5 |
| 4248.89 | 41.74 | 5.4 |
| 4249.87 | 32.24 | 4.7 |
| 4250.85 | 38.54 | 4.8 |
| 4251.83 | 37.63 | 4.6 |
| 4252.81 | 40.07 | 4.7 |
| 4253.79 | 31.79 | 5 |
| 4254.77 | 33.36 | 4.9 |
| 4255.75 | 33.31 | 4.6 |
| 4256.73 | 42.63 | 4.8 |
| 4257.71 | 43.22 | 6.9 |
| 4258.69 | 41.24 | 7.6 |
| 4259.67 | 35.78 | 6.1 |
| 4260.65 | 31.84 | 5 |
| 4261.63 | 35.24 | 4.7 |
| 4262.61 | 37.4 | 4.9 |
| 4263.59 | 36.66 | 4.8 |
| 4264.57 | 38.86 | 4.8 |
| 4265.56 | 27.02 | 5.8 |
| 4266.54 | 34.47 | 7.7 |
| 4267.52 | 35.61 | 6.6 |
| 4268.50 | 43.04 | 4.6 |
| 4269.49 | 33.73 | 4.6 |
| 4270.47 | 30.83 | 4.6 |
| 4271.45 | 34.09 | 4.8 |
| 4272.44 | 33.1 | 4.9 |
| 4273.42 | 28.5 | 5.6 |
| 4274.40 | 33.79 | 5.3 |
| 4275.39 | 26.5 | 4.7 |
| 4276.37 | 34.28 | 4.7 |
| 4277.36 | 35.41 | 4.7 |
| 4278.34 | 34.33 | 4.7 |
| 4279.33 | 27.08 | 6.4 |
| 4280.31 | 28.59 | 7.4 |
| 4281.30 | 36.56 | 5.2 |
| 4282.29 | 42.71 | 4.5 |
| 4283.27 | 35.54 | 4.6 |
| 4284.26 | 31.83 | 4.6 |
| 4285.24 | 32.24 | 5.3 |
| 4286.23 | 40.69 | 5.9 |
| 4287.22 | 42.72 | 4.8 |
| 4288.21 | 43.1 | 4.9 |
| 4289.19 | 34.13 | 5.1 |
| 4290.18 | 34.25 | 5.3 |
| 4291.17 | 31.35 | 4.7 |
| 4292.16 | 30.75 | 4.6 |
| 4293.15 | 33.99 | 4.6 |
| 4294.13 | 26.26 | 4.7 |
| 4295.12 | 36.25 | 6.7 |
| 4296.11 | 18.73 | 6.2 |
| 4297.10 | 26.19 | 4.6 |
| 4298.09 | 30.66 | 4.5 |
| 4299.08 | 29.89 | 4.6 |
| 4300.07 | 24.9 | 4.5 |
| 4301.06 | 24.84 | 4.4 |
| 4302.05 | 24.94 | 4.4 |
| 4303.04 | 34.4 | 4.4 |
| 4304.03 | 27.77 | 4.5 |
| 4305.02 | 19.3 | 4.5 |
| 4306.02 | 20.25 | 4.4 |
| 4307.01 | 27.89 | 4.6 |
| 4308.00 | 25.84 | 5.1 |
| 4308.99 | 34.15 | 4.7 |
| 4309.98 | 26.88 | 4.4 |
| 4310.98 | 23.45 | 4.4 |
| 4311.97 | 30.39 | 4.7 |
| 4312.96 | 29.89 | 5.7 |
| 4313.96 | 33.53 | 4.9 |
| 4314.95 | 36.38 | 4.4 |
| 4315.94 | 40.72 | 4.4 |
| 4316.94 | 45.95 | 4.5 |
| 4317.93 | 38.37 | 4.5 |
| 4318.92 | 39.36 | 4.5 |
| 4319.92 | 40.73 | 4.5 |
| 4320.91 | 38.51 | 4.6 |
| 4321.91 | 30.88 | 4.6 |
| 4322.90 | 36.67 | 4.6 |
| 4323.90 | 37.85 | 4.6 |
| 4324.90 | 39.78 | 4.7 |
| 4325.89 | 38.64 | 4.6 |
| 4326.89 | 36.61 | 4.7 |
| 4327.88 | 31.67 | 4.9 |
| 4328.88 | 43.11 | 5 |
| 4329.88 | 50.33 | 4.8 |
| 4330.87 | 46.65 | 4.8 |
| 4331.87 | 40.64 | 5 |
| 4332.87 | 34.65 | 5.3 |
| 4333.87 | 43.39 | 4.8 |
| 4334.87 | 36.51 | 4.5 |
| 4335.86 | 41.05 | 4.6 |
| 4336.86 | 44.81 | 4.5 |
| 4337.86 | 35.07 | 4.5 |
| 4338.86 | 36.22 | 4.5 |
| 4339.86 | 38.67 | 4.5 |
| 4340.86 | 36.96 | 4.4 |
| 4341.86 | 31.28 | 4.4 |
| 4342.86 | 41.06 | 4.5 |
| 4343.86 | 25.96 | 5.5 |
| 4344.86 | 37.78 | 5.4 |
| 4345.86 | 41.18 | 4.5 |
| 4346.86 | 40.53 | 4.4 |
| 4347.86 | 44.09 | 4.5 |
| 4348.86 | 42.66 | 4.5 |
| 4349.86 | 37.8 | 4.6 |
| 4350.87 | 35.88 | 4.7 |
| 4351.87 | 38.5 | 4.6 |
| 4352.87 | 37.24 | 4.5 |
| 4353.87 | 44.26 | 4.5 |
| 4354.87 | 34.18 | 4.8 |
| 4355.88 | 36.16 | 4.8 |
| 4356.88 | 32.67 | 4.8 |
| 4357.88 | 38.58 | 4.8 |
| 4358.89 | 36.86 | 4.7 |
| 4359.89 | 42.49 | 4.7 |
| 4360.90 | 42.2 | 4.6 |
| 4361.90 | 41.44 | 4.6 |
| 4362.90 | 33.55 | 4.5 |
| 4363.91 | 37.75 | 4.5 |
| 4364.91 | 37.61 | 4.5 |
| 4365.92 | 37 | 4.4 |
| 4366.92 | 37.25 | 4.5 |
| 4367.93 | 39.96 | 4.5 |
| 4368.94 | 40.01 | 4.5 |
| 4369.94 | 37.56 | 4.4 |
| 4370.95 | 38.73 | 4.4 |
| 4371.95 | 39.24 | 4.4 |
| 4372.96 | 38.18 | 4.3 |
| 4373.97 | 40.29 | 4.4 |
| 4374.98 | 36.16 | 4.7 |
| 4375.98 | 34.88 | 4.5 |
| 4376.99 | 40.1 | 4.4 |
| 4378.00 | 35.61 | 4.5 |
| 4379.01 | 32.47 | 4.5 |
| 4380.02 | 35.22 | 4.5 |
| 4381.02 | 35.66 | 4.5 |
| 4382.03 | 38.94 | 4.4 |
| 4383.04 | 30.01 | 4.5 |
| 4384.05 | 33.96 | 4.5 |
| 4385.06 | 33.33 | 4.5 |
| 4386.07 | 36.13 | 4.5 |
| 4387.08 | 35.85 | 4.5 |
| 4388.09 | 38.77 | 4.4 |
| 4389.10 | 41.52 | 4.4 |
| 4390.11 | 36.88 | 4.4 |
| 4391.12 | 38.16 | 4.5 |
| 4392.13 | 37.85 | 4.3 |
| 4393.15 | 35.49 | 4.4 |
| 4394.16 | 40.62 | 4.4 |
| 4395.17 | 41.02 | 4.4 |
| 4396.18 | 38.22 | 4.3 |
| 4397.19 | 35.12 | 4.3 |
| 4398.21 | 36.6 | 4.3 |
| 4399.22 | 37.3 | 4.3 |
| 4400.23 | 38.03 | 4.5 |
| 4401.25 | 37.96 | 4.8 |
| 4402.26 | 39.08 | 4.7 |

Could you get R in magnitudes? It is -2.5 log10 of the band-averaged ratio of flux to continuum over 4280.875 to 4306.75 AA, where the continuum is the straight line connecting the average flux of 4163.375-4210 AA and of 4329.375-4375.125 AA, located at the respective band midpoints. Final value 0.17 mag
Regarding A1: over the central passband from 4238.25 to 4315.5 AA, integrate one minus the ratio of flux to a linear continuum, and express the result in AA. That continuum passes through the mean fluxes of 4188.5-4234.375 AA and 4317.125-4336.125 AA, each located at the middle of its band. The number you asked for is 7.7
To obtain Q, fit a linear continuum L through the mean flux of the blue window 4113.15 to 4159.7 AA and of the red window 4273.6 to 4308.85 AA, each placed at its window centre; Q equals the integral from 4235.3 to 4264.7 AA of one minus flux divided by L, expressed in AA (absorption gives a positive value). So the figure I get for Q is -4.5 AA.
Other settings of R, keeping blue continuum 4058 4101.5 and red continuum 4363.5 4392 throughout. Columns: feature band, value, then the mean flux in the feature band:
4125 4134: 0.03 mag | 32.1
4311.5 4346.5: -0.05 mag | 38.1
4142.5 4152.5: 0.21 mag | 27.3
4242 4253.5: -0.06 mag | 36.9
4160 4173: -0.01 mag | 33.8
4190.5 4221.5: -0.01 mag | 34.5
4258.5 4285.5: 0.04 mag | 34.1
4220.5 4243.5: 0.03 mag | 33.5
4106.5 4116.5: -0.05 mag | 34.3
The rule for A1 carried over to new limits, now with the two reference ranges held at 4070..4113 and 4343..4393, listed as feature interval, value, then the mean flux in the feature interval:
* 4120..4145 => 0.7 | 32.2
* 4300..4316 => 3.6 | 28.3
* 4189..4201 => 0.3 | 33.5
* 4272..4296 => 1.5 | 33.7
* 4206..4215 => 0.4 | 33.2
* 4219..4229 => 0.2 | 34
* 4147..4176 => 1.7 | 31.7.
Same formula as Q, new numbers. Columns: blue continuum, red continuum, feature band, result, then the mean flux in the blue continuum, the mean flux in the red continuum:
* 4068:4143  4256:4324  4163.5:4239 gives -0.7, 32.2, 33.2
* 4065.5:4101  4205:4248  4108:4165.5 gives 1.8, 32.7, 34.1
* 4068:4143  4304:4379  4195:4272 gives 0.0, 32.2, 36.9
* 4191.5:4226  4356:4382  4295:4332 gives 3.5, 34.6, 37.7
